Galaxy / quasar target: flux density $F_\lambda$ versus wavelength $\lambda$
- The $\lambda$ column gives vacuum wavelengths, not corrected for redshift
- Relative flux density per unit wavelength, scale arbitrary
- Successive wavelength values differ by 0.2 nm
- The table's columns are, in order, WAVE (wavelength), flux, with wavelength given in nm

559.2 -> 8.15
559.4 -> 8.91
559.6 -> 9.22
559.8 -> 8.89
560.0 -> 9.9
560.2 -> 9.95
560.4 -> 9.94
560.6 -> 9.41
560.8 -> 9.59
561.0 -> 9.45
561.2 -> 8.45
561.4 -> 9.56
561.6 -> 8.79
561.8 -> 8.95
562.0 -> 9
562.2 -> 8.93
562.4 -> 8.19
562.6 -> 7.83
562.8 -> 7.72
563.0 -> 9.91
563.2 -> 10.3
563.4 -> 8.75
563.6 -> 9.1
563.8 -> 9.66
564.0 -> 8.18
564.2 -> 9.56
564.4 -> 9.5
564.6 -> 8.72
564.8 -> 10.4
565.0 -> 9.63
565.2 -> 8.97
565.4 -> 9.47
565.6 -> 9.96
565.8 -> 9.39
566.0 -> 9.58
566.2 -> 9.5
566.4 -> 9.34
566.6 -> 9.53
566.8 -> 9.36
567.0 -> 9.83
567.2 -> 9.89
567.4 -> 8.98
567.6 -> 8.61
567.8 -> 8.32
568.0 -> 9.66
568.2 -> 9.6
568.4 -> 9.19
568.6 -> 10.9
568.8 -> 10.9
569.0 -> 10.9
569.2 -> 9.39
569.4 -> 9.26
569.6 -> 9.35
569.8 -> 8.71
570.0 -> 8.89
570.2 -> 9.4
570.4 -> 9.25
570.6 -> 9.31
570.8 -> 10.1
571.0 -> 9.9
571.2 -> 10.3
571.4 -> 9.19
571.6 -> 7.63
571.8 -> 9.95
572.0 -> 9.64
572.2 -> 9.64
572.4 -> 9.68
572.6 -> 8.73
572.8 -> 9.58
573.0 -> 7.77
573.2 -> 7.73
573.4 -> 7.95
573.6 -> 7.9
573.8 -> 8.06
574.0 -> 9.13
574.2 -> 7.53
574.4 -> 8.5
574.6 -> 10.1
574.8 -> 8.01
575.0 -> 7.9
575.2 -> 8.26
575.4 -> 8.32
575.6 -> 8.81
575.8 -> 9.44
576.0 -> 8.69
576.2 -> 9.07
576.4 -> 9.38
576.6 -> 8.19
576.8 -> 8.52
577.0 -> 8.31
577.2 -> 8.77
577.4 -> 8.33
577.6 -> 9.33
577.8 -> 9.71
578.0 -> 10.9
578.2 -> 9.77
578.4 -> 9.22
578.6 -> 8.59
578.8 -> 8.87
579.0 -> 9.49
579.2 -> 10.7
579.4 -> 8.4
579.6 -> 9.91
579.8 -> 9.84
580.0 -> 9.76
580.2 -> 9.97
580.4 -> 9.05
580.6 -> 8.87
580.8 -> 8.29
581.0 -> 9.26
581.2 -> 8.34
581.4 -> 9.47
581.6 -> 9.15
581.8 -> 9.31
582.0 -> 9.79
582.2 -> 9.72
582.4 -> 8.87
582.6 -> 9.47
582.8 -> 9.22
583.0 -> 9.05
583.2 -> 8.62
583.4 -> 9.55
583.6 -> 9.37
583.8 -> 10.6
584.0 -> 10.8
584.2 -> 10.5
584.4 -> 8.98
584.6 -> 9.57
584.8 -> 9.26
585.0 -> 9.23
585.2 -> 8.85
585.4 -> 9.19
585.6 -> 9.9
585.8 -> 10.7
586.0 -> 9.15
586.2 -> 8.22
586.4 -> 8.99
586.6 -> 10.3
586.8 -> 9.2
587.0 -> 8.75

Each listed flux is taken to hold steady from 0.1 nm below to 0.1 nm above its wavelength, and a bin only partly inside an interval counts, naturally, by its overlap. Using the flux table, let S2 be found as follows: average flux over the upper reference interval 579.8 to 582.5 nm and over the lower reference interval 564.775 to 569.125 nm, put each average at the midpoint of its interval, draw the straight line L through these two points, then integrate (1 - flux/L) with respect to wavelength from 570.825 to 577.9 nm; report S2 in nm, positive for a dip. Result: 0.458 nm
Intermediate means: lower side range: 9.62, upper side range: 9.24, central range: 8.81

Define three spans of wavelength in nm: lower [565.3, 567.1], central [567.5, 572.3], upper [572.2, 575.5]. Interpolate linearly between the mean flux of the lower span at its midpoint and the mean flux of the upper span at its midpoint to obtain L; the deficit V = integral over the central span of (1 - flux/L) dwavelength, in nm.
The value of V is -0.25 nm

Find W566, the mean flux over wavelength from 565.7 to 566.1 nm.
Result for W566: 9.48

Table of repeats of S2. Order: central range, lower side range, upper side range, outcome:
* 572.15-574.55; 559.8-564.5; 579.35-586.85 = 0.20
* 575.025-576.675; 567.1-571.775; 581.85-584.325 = 0.14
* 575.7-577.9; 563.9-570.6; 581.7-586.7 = 0.14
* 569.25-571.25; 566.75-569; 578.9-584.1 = 0.04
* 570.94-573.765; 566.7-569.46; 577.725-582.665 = 0.18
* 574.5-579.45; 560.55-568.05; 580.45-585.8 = 0.17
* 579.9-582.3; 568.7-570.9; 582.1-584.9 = 0.08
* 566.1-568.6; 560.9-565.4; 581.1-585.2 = -0.06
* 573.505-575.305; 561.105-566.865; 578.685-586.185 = 0.18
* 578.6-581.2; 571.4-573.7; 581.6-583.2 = -0.04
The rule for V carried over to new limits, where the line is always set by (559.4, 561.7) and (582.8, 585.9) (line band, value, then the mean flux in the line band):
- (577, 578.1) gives 0.026 nm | 9.31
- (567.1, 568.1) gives 0.036 nm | 9.09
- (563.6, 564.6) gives 0.025 nm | 9.16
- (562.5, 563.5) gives 0.051 nm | 8.9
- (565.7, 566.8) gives -0.005 nm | 9.46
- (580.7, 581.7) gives 0.069 nm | 8.9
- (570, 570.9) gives 0.001 nm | 9.45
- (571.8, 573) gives 0.015 nm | 9.35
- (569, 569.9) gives 0.007 nm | 9.37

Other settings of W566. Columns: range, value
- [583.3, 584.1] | 10.1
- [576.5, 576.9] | 8.36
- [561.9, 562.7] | 8.49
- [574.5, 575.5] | 8.52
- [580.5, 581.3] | 8.69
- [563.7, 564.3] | 9.13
